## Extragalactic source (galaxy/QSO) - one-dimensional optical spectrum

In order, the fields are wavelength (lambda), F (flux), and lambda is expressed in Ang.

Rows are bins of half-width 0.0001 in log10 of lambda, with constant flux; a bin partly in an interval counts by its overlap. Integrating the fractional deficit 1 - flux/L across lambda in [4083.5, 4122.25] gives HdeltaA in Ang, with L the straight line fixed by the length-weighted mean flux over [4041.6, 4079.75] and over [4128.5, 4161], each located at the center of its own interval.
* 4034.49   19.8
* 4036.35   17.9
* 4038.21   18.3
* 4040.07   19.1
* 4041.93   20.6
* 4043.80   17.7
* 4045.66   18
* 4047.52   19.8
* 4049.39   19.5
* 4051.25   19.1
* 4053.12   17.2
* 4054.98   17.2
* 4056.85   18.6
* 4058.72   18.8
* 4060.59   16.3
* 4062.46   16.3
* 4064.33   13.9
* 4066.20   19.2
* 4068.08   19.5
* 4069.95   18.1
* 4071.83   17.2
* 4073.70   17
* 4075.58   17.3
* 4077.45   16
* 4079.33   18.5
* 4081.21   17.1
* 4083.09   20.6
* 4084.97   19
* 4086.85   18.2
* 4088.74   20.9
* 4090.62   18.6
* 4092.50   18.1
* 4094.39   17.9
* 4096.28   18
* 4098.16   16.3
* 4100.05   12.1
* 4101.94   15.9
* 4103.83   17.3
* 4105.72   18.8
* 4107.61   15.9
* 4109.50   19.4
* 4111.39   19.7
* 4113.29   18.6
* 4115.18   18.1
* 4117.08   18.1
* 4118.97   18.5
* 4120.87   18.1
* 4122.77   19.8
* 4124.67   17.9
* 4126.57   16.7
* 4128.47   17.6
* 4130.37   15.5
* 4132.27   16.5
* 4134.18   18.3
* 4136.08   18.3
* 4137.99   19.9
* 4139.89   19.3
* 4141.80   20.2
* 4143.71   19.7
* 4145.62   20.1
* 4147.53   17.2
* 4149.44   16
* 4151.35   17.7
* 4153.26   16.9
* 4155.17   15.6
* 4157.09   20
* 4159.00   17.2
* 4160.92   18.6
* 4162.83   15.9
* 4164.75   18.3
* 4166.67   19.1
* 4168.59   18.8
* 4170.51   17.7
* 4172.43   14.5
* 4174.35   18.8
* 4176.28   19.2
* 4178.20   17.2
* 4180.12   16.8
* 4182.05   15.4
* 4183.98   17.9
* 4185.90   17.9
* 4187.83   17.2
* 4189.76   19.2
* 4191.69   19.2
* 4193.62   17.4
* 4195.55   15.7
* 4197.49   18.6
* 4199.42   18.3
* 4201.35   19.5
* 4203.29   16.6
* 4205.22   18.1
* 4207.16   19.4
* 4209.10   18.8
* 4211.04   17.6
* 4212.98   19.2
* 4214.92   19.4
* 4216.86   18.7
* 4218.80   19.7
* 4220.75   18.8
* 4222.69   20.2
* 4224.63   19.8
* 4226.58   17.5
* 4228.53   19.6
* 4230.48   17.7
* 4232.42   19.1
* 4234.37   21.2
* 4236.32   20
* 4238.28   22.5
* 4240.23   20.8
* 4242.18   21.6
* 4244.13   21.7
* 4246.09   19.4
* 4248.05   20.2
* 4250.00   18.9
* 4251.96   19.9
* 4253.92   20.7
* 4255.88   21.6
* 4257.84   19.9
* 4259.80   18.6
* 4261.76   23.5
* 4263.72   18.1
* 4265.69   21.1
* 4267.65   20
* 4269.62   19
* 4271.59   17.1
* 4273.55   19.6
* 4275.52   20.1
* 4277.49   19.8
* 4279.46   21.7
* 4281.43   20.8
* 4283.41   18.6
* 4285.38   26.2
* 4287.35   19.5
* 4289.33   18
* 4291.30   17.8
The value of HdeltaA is 0.0 Ang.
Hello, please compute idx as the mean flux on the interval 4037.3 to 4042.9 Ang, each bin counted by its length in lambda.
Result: 19.3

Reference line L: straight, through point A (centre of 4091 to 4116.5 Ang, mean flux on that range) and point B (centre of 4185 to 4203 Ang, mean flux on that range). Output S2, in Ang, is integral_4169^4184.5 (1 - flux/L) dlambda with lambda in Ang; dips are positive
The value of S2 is 0.6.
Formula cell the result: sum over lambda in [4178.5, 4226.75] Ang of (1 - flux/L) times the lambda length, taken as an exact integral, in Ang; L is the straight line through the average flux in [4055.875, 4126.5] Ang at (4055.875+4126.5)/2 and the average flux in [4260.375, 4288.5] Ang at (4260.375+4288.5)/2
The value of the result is 2.7 Ang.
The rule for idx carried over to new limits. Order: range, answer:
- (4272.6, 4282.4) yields 20.4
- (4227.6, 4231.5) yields 18.7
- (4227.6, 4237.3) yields 19.5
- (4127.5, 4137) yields 17.2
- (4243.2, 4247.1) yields 20.5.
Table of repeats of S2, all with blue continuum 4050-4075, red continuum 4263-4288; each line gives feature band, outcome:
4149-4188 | 2.8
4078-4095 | -0.8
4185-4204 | 1.2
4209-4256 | -0.3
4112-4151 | 0.4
